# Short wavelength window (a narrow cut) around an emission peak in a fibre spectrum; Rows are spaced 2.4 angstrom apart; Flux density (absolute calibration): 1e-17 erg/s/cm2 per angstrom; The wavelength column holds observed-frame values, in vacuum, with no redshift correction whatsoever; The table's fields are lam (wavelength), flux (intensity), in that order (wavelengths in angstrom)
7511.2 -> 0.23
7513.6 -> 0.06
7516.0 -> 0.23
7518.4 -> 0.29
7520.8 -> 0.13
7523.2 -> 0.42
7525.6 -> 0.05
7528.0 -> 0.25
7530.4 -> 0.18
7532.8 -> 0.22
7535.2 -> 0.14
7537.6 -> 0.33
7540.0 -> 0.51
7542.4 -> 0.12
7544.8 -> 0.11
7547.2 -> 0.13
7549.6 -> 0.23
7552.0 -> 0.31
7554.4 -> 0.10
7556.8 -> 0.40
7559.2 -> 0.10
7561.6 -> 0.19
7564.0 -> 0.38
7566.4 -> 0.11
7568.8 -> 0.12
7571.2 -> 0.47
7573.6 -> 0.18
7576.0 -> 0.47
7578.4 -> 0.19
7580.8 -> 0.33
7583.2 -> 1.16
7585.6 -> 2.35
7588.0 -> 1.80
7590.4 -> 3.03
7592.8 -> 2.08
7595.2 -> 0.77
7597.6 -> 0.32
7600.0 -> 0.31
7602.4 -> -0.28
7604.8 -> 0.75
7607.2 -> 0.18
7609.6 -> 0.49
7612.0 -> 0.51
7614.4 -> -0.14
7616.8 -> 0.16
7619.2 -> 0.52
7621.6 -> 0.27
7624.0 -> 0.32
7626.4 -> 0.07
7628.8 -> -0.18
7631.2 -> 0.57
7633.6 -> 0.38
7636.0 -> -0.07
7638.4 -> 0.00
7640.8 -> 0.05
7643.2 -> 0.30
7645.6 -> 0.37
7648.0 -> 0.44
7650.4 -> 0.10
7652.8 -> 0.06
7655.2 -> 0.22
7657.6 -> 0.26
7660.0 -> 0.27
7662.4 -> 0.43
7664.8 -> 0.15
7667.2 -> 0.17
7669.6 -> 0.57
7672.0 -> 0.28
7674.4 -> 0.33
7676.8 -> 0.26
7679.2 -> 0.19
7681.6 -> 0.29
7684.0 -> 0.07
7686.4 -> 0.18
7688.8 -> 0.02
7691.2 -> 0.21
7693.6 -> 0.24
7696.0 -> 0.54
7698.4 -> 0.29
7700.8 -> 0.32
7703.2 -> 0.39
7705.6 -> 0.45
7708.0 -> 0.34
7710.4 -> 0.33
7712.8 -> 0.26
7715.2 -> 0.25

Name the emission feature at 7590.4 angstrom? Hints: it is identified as [O II]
